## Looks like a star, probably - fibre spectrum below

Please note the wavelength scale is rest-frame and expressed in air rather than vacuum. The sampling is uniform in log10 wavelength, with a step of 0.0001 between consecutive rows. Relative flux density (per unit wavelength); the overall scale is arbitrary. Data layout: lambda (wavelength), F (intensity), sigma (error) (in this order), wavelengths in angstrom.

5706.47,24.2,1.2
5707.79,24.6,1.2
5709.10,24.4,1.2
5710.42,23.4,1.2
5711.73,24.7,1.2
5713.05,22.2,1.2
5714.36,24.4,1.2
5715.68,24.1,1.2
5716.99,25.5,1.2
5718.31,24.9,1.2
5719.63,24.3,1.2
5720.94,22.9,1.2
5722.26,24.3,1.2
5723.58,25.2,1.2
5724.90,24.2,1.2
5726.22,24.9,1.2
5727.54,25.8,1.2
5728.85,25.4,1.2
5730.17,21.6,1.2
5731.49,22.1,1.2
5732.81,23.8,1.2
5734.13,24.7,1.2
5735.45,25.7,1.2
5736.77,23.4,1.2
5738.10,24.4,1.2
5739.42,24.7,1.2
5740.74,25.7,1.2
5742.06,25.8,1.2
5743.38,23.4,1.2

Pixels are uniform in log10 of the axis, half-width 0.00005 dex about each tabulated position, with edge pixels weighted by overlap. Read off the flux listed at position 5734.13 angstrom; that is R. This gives 24.7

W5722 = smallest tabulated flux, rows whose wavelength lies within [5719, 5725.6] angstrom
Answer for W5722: 22.9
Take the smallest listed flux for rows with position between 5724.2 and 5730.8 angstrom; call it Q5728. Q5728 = 21.6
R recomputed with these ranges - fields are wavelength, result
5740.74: 25.7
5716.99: 25.5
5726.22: 24.9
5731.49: 22.1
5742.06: 25.8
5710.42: 23.4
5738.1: 24.4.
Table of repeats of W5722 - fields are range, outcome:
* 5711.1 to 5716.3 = 22.2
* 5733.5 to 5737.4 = 23.4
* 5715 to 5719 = 24.1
